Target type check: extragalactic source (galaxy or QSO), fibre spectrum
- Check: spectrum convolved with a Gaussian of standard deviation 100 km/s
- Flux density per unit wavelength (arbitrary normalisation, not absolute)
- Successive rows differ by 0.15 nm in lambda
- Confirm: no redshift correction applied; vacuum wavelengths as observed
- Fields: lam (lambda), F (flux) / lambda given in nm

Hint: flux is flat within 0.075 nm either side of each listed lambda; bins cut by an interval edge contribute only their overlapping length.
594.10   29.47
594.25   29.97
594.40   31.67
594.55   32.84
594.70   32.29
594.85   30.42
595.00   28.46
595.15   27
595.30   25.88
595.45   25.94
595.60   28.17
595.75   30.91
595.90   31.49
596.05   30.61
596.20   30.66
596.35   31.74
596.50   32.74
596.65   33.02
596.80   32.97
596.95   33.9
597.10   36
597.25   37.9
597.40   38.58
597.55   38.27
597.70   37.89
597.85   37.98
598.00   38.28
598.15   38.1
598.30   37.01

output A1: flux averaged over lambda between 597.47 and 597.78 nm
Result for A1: 38.1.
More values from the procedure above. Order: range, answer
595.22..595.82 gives 27.7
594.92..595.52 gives 26.9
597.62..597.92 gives 37.9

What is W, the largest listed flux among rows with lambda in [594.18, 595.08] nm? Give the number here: 32.84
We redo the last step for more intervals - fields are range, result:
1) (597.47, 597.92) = 38.27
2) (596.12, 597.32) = 37.9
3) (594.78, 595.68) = 30.42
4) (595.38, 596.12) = 31.49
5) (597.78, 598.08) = 38.28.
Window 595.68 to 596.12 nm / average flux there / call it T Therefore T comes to 31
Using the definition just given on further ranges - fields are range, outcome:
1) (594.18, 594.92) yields 31.5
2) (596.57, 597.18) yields 34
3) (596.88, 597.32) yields 35.9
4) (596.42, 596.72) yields 32.9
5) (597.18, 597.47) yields 38.2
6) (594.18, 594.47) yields 30.8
